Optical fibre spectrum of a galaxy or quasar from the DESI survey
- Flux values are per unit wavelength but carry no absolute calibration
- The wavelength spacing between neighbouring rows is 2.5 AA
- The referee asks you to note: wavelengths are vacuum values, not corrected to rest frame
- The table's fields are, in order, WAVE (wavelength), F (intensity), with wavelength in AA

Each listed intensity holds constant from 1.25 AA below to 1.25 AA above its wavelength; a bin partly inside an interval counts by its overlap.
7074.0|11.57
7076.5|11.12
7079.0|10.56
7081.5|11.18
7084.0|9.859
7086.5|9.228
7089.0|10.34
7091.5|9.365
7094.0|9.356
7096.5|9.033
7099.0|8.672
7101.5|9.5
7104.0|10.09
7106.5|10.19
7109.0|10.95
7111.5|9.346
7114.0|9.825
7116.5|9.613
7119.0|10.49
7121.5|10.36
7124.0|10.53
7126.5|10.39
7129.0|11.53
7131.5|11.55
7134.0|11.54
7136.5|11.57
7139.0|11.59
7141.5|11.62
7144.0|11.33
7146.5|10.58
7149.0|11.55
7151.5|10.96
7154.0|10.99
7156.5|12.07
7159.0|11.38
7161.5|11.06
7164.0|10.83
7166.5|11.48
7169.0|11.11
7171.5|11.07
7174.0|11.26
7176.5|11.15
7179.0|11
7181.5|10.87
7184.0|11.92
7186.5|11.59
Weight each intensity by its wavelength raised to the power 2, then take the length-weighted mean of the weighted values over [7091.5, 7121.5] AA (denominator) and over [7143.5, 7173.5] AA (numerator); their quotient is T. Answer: 1.17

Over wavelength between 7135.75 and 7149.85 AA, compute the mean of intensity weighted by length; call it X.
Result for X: 11.4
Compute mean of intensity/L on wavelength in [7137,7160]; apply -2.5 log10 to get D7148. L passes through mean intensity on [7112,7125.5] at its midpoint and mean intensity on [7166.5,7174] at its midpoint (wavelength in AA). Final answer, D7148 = -0.061 mag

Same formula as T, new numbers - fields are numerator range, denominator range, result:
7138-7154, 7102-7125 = 1.12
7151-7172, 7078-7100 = 1.18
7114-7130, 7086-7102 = 1.12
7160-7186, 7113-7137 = 1.06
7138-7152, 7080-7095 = 1.16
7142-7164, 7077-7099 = 1.16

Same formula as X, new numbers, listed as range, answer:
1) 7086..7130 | 9.94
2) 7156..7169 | 11.3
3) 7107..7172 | 11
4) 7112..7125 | 10.1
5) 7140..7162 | 11.3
